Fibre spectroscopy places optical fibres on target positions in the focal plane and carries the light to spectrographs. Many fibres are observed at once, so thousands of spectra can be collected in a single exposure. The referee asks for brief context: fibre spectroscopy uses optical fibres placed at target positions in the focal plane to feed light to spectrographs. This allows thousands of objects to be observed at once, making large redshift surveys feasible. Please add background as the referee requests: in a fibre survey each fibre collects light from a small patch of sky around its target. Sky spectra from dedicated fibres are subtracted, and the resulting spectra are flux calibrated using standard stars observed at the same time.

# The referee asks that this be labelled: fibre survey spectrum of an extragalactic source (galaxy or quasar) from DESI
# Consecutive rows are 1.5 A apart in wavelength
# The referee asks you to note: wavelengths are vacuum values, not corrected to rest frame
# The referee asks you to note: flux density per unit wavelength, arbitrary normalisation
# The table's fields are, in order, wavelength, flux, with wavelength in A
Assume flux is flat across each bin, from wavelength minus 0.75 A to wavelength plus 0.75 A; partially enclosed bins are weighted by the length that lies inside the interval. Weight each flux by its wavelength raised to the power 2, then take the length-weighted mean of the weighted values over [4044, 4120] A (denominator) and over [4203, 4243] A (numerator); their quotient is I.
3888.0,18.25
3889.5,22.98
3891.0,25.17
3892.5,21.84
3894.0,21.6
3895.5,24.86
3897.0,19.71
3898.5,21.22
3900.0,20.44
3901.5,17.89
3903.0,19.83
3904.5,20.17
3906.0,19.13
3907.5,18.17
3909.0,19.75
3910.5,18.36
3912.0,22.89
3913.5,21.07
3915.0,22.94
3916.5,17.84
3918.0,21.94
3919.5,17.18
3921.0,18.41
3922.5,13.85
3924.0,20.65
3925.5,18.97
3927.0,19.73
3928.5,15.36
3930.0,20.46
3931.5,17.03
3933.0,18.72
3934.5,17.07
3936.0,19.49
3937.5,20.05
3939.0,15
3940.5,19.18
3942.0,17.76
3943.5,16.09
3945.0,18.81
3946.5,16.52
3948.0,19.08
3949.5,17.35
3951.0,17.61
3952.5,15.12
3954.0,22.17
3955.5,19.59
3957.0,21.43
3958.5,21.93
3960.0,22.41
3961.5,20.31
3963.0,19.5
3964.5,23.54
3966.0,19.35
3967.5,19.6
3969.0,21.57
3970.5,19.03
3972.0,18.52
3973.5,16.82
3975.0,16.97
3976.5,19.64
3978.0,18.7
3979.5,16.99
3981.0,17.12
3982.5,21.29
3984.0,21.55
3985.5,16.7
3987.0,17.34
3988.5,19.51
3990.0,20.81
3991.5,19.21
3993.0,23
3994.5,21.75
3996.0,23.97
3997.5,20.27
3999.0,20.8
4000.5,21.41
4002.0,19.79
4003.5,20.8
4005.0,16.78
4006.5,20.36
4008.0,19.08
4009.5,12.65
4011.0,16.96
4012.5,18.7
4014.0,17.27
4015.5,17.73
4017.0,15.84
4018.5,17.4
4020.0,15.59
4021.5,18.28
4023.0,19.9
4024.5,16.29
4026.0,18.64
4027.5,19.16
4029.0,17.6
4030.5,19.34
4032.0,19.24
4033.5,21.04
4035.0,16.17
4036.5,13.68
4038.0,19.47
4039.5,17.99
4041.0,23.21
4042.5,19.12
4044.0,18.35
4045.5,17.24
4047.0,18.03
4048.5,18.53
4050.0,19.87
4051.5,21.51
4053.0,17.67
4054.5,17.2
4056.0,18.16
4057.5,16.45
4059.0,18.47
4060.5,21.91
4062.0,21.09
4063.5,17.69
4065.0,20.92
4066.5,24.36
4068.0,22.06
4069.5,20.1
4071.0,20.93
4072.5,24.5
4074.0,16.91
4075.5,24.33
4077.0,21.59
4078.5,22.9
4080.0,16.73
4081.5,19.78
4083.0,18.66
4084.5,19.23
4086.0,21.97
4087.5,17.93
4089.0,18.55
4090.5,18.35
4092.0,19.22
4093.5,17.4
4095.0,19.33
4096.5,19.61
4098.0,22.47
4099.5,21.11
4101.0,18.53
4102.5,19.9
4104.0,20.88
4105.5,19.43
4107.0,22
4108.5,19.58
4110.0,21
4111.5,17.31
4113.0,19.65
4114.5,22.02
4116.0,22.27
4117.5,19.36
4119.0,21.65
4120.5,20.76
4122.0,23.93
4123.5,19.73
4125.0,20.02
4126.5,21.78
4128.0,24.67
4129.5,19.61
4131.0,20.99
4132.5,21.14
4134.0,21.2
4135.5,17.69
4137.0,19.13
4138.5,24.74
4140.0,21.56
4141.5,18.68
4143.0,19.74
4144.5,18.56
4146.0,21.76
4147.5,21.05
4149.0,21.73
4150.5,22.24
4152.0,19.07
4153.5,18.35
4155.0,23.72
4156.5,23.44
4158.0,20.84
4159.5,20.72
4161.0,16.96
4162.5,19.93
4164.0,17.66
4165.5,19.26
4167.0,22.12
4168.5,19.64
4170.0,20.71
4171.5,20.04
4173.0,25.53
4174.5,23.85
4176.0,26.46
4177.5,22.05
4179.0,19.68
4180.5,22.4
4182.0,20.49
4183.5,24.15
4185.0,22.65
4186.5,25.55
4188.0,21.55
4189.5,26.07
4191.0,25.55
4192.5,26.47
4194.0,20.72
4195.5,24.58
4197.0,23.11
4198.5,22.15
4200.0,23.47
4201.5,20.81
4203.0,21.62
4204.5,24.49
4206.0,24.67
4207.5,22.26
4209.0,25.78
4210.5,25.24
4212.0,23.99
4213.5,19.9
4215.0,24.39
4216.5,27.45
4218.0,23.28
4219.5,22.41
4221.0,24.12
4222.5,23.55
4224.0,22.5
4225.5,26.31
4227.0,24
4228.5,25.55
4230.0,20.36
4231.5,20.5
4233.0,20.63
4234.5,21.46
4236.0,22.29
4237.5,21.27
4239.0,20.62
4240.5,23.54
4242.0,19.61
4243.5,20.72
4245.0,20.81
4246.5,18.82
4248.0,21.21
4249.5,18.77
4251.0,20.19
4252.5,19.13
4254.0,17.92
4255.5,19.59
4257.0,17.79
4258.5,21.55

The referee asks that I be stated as 1.2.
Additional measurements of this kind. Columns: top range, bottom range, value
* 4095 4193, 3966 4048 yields 1.21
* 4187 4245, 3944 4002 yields 1.32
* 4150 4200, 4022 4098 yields 1.20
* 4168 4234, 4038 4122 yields 1.23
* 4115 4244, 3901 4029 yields 1.29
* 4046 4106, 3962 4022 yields 1.09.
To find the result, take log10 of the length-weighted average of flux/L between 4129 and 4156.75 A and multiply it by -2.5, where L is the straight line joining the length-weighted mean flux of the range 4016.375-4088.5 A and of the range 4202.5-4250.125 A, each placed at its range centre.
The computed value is 0.013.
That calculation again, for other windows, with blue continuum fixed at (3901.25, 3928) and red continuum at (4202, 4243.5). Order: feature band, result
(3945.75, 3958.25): 0.06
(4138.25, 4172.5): 0.08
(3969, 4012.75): 0.06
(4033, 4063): 0.12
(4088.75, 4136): 0.07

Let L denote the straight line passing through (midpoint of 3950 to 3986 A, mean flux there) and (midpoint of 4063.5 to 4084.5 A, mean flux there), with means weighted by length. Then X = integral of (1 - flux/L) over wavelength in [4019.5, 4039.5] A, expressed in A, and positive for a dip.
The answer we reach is 2.20 A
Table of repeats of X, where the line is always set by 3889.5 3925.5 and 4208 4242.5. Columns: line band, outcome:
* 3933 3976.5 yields 3.5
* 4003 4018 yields 2.5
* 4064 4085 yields 0.8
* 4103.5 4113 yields 0.9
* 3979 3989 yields 1.1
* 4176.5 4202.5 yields -0.4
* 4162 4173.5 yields 1.0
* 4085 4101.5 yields 1.8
